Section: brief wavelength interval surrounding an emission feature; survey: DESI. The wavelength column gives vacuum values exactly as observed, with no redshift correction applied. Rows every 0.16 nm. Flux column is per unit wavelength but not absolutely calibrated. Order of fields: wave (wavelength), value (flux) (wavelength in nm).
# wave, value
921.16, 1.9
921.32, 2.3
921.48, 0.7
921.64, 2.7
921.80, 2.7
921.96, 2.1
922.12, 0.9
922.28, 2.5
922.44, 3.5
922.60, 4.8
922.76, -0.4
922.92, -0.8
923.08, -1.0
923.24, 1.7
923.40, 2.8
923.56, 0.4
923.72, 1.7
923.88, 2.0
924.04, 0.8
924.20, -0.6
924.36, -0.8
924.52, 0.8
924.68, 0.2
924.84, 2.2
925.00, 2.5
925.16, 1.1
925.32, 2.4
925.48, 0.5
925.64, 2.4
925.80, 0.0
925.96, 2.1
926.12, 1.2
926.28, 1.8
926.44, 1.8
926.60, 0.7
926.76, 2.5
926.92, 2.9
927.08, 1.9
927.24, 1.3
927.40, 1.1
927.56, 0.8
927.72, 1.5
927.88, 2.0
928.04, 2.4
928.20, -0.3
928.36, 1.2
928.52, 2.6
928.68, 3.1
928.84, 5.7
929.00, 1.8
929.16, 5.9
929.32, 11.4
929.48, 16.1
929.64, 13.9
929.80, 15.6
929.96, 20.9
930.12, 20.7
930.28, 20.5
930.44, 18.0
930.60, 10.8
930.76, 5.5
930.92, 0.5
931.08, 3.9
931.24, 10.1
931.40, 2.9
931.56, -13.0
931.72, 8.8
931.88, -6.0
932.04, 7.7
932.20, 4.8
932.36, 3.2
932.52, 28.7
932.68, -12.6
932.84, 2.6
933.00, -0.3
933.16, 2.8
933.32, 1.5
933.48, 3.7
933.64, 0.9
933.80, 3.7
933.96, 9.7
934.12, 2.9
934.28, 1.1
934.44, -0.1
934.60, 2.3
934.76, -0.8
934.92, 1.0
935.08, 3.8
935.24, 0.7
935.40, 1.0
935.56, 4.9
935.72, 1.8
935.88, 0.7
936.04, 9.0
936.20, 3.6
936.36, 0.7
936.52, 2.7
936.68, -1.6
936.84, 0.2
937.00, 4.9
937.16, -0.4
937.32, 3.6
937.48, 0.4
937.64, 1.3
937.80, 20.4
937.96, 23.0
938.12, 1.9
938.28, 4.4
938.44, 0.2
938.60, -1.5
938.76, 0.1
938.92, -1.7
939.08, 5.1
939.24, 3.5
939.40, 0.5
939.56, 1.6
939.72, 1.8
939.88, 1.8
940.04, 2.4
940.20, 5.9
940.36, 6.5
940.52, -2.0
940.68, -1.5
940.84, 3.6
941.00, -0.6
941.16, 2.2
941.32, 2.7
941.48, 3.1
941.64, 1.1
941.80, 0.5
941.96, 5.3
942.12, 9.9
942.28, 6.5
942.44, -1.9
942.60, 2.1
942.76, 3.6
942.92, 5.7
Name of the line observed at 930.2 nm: [O II] 3727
